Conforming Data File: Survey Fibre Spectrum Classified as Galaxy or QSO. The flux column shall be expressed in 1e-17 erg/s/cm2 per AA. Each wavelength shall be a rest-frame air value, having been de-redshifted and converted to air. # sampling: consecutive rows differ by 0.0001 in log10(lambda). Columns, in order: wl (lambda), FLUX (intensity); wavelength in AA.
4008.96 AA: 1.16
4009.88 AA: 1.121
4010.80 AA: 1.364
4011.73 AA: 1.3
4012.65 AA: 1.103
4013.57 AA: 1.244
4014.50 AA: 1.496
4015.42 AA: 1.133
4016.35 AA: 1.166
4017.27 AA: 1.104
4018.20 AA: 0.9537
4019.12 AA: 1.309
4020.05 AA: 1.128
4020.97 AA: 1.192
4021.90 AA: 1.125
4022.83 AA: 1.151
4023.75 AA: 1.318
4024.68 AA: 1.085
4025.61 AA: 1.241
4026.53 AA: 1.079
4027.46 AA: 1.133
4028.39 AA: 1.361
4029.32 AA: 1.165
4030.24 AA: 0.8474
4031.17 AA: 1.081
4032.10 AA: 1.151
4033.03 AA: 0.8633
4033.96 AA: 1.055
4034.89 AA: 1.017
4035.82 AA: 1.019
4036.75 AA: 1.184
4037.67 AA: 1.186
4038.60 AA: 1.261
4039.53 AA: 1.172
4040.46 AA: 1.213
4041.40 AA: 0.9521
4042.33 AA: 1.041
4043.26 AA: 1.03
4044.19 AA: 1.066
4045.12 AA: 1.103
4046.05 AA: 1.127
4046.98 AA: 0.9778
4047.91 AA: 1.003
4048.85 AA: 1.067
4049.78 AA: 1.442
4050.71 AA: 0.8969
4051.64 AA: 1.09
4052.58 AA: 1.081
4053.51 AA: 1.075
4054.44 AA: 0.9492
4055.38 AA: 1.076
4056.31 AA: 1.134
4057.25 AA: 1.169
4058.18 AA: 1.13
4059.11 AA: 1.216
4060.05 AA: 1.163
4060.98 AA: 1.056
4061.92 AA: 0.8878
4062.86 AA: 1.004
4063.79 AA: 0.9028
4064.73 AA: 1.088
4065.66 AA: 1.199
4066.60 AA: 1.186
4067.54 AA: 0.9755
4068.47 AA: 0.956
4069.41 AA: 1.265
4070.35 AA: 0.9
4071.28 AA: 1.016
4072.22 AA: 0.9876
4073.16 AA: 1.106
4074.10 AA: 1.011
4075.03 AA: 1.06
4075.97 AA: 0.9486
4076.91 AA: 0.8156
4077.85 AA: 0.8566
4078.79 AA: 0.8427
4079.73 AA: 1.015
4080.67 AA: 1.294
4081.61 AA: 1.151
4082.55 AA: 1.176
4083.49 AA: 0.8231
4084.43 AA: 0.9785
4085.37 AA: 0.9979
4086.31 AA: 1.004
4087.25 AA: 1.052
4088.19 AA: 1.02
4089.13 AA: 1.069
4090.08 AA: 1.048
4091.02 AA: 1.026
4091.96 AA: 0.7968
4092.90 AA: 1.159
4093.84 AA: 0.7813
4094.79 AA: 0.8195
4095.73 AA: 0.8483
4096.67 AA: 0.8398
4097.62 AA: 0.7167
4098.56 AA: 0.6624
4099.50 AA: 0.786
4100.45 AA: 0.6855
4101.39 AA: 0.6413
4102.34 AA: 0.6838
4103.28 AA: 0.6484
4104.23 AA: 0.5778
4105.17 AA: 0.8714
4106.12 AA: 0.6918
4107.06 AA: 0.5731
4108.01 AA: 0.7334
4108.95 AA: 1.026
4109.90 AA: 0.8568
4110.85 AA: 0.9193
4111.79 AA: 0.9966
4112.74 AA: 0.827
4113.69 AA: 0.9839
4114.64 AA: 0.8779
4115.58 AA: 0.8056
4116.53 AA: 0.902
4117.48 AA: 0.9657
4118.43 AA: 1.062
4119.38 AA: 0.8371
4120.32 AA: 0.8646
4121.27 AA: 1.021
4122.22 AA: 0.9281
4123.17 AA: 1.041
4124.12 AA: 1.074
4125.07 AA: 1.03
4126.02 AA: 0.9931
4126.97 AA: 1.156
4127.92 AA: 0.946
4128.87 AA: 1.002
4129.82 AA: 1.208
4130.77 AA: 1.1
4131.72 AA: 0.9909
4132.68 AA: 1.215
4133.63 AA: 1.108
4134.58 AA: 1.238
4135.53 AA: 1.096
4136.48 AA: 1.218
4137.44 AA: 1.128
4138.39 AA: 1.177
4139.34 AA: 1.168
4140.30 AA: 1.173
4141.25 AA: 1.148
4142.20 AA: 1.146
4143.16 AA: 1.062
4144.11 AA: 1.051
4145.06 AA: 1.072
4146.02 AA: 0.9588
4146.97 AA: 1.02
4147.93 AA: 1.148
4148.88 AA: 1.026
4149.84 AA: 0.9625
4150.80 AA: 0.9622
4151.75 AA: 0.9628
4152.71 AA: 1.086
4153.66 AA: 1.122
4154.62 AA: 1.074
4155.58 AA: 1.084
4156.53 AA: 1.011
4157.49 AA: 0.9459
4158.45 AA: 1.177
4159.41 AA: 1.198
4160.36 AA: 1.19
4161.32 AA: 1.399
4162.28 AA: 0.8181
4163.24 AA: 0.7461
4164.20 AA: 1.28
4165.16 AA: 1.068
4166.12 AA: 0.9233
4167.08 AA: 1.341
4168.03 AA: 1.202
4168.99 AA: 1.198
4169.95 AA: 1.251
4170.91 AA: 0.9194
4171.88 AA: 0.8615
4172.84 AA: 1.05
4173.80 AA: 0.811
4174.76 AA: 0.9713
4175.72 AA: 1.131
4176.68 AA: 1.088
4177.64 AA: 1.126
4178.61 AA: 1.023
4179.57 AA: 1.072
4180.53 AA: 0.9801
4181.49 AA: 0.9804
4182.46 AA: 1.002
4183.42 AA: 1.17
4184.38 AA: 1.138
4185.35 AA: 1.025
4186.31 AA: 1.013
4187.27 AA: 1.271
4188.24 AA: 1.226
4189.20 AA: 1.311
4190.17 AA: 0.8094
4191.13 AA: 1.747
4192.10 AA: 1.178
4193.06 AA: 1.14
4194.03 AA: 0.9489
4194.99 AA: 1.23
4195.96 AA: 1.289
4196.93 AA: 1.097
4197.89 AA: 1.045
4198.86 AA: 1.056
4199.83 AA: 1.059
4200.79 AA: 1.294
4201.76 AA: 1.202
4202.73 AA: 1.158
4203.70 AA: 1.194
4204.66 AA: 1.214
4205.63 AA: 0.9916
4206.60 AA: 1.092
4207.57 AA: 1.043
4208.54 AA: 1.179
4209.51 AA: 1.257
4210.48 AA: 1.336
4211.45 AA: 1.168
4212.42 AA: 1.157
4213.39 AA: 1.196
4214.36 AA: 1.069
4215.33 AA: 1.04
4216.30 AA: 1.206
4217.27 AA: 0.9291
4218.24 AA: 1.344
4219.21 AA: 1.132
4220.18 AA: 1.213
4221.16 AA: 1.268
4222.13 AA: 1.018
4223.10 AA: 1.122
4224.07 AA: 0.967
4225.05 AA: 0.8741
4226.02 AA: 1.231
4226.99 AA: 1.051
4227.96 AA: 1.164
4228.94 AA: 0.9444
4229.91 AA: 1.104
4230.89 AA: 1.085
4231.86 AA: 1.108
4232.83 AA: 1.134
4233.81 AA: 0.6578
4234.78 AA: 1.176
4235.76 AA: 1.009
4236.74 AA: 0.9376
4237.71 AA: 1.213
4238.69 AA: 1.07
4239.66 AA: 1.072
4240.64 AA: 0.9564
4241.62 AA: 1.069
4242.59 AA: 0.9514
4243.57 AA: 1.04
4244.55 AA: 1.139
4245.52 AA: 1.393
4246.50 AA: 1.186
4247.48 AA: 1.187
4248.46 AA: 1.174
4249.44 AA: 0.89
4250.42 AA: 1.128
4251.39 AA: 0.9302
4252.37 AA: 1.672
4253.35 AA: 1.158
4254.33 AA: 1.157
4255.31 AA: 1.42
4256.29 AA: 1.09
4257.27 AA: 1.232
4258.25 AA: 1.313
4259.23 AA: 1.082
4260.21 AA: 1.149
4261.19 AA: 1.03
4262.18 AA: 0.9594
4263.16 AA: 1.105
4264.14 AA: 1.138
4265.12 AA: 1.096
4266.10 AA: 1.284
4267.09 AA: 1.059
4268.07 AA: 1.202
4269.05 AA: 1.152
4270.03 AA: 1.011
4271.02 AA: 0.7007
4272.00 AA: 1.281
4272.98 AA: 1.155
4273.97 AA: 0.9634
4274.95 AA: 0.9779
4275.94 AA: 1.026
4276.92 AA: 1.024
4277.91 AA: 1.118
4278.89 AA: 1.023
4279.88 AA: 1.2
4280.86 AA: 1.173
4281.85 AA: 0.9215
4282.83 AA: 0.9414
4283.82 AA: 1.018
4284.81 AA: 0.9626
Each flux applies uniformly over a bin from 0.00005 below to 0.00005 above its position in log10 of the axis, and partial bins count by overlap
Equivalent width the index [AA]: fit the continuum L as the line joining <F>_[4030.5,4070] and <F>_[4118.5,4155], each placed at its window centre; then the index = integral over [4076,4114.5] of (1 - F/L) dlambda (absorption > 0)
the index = 6.84 AA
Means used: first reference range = 1.08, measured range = 0.883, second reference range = 1.07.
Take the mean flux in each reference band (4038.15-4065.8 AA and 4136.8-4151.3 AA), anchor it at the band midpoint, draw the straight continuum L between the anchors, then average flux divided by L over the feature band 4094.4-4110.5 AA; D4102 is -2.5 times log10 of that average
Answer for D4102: 0.40 mag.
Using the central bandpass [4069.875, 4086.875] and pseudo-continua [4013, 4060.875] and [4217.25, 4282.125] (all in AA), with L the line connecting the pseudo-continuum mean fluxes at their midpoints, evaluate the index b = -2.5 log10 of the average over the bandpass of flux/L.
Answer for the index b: 0.12 mag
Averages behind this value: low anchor 1.12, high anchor 1.1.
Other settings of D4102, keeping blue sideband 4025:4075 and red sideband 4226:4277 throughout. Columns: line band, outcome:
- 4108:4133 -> 0.115 mag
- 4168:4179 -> 0.049 mag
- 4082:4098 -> 0.142 mag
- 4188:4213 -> -0.069 mag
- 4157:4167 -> 0.009 mag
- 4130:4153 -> -0.002 mag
